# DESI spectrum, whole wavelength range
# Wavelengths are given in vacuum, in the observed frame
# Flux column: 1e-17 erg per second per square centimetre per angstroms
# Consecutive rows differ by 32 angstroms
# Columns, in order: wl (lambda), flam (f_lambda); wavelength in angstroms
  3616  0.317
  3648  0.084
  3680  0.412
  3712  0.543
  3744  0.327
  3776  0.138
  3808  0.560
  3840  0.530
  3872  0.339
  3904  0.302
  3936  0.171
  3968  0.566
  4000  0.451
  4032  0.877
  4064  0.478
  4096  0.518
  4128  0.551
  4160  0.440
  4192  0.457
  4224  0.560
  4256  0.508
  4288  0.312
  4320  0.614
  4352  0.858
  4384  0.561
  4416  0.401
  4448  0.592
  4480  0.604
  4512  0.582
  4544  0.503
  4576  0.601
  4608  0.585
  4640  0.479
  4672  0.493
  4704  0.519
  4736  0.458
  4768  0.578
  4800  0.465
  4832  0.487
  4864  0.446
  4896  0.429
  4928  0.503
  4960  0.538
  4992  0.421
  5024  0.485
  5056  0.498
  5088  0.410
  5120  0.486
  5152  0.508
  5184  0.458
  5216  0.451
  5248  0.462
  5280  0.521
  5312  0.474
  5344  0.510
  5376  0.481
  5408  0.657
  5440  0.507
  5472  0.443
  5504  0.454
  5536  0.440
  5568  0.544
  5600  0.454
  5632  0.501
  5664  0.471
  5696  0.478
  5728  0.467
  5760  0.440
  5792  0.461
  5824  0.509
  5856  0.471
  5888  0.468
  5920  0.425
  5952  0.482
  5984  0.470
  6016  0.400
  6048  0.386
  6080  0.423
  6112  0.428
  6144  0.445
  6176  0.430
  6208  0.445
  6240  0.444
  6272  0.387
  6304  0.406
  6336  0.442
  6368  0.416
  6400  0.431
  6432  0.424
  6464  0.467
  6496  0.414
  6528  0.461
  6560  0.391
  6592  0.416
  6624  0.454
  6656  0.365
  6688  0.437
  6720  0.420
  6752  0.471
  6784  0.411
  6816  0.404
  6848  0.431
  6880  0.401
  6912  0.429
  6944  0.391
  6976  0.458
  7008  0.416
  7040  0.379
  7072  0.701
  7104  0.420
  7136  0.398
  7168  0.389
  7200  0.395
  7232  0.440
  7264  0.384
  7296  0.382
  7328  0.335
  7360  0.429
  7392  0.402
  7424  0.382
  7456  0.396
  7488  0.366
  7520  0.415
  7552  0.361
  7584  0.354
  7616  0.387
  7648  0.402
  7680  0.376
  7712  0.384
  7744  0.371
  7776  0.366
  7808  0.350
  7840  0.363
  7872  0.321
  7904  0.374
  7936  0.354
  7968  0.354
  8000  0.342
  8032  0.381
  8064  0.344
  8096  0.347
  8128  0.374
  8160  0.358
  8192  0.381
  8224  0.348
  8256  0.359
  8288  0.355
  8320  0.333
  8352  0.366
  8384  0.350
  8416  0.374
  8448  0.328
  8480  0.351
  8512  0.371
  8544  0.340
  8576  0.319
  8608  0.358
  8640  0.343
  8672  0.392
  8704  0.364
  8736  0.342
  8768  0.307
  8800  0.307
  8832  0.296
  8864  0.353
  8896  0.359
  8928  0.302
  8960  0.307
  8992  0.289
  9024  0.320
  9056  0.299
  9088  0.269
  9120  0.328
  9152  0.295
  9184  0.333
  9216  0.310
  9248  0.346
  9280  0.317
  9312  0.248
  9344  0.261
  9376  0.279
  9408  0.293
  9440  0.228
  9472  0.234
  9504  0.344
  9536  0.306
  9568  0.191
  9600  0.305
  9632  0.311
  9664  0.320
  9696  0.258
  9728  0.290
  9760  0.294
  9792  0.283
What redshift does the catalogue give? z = 0.08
